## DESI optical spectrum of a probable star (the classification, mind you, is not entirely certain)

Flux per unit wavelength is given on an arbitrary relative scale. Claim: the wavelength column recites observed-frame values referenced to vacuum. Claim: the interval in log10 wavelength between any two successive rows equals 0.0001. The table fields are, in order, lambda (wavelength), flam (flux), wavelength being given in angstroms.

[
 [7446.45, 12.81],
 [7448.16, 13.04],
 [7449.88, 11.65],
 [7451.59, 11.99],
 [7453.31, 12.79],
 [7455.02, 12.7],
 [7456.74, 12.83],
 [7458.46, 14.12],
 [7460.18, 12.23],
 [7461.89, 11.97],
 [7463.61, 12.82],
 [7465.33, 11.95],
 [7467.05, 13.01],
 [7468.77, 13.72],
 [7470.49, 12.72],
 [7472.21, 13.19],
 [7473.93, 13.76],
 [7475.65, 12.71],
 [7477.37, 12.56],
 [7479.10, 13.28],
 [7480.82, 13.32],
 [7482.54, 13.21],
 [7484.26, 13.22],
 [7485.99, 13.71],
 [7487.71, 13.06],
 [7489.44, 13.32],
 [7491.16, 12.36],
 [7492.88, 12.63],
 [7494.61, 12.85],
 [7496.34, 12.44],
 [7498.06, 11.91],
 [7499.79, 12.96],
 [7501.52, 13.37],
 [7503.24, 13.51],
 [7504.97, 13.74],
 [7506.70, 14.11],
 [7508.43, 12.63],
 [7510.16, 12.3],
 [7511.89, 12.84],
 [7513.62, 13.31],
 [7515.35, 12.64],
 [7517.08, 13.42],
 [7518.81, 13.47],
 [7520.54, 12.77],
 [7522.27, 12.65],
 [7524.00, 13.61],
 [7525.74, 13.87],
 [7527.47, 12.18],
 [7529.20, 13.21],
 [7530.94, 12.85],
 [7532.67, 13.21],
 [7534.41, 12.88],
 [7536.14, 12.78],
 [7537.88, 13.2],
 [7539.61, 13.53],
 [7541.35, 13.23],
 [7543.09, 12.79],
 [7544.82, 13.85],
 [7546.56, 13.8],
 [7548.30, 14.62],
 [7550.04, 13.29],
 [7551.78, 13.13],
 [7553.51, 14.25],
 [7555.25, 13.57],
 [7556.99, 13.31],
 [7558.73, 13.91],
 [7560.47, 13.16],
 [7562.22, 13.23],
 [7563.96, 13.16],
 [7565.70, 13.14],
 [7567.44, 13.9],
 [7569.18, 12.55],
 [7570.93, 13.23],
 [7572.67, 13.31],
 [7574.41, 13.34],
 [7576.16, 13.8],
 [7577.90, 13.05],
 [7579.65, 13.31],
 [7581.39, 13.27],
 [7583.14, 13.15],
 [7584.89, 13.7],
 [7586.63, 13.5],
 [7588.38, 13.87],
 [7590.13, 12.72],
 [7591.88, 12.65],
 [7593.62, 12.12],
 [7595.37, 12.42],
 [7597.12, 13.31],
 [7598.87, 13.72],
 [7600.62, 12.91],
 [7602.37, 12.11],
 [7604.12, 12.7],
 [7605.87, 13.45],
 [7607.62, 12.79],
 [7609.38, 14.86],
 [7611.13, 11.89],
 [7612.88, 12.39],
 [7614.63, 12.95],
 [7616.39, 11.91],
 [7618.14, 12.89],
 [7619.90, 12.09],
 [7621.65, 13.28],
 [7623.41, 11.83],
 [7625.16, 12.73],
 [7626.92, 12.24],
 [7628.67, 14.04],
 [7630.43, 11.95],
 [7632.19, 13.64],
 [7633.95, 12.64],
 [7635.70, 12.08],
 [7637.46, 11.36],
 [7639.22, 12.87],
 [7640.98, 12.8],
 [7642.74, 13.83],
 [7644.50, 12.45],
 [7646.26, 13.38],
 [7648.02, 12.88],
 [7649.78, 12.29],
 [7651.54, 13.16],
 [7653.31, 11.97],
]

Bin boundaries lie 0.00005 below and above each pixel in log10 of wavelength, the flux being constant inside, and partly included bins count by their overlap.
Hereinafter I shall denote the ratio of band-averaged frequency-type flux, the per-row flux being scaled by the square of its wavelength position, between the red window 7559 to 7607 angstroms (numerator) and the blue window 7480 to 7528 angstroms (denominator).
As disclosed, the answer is 1.03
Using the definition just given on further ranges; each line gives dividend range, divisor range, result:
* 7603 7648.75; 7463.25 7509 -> 1.02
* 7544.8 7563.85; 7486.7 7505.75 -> 1.07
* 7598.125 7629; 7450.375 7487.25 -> 1.03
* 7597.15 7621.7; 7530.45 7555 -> 0.98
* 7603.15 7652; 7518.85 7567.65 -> 0.98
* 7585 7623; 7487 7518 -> 1.02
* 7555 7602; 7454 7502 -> 1.05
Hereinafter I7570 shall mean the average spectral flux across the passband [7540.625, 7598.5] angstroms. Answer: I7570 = 13.3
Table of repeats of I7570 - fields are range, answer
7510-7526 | 13.1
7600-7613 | 12.9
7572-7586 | 13.4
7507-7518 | 12.9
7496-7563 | 13.2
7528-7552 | 13.3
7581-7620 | 12.9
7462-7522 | 13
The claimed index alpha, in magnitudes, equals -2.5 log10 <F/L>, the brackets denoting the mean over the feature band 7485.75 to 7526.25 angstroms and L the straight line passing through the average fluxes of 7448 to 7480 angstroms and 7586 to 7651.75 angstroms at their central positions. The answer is -0.02 mag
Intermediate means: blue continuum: 12.8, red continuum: 12.8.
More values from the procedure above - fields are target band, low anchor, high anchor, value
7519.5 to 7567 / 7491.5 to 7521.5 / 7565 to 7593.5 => -0.02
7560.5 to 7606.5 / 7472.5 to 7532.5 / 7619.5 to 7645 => -0.03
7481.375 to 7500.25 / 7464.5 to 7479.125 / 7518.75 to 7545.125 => 0.01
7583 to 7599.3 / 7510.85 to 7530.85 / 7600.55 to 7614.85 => -0.01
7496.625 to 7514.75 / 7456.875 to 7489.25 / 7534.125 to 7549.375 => 0.01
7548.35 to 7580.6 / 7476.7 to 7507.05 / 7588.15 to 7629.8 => -0.04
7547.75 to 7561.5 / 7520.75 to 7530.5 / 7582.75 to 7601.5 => -0.04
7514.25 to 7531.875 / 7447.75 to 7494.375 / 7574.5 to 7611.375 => -0.01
